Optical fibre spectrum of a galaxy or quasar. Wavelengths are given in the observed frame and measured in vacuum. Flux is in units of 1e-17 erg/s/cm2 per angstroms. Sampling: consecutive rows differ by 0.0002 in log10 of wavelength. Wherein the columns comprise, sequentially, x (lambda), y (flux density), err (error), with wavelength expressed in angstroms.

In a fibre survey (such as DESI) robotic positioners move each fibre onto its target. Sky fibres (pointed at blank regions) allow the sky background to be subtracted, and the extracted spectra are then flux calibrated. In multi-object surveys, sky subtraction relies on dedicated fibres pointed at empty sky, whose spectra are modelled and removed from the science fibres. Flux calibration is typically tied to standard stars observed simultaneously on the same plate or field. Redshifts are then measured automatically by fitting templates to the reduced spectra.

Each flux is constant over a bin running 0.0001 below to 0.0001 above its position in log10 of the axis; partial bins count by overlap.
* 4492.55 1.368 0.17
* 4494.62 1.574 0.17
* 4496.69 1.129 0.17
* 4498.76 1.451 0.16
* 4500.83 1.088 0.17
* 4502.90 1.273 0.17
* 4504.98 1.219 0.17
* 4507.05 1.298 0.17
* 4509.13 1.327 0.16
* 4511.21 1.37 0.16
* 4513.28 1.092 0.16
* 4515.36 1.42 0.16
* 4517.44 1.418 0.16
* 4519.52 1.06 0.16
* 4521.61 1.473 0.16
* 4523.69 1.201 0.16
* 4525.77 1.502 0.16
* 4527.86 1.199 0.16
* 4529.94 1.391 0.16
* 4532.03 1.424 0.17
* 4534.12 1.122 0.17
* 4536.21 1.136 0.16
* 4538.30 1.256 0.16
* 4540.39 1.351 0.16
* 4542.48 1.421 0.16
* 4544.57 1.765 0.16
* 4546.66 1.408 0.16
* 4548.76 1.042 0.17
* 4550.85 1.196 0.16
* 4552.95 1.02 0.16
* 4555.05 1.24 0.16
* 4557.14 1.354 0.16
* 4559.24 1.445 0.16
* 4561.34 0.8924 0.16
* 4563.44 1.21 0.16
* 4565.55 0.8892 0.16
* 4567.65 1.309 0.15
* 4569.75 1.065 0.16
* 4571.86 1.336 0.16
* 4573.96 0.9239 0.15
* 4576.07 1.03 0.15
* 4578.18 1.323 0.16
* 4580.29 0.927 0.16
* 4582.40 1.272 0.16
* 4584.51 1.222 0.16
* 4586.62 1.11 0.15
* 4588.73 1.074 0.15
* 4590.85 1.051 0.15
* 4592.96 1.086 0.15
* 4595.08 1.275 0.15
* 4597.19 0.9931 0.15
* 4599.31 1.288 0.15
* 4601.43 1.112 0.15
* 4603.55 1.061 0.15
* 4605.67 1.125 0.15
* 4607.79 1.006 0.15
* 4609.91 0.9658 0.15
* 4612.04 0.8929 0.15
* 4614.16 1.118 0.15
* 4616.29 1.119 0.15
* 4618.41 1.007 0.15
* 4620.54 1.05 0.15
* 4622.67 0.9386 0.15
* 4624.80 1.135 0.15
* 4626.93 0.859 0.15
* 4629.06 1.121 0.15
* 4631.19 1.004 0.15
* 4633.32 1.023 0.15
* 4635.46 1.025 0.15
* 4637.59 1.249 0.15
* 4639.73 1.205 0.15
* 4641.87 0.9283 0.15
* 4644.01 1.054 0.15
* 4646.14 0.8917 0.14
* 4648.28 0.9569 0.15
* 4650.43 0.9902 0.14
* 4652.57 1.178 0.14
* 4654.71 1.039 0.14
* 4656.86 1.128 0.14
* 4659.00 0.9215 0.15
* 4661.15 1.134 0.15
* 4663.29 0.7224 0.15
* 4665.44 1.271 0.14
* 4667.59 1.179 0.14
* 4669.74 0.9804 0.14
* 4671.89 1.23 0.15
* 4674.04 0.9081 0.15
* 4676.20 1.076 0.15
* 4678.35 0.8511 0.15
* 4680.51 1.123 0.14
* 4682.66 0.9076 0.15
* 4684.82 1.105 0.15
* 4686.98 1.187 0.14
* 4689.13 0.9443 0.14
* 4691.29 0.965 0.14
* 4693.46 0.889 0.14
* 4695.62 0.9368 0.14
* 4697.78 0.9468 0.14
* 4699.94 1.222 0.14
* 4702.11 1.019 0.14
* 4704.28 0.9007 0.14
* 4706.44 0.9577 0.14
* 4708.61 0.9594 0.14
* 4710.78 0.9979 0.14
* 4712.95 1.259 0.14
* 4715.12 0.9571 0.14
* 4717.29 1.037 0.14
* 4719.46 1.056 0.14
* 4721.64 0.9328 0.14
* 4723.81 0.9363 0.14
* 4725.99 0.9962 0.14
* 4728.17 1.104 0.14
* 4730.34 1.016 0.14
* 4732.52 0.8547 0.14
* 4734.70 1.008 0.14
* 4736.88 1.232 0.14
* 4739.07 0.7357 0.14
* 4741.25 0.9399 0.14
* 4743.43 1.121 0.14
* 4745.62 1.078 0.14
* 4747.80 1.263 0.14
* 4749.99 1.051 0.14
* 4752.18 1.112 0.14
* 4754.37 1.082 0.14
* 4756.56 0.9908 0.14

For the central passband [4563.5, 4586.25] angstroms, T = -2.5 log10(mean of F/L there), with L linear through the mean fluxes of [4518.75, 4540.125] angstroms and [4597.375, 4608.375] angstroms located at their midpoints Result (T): 0.04 mag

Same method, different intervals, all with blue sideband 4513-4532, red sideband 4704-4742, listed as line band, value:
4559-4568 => 0.13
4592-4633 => 0.11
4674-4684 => 0.09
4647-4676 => 0.05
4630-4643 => 0.06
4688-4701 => 0.06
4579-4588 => 0.08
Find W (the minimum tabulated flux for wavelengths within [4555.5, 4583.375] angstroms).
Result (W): 0.8892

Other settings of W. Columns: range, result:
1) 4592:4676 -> 0.7224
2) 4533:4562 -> 0.8924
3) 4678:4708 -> 0.8511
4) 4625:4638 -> 0.859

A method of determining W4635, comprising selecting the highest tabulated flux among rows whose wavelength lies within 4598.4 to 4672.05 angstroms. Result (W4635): 1.288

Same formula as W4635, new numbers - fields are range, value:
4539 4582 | 1.765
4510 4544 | 1.502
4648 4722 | 1.271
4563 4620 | 1.336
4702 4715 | 1.259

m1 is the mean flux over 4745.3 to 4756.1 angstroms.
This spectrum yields 1.11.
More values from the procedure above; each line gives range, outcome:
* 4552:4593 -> 1.14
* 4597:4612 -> 1.07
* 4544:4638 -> 1.12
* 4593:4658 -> 1.06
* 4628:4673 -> 1.06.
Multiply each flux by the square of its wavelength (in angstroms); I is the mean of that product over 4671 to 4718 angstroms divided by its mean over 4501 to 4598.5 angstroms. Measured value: 0.88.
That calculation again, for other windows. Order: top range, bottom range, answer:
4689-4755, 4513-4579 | 0.88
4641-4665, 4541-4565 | 0.83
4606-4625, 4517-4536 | 0.82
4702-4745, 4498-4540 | 0.85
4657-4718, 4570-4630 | 0.98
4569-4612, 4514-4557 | 0.87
